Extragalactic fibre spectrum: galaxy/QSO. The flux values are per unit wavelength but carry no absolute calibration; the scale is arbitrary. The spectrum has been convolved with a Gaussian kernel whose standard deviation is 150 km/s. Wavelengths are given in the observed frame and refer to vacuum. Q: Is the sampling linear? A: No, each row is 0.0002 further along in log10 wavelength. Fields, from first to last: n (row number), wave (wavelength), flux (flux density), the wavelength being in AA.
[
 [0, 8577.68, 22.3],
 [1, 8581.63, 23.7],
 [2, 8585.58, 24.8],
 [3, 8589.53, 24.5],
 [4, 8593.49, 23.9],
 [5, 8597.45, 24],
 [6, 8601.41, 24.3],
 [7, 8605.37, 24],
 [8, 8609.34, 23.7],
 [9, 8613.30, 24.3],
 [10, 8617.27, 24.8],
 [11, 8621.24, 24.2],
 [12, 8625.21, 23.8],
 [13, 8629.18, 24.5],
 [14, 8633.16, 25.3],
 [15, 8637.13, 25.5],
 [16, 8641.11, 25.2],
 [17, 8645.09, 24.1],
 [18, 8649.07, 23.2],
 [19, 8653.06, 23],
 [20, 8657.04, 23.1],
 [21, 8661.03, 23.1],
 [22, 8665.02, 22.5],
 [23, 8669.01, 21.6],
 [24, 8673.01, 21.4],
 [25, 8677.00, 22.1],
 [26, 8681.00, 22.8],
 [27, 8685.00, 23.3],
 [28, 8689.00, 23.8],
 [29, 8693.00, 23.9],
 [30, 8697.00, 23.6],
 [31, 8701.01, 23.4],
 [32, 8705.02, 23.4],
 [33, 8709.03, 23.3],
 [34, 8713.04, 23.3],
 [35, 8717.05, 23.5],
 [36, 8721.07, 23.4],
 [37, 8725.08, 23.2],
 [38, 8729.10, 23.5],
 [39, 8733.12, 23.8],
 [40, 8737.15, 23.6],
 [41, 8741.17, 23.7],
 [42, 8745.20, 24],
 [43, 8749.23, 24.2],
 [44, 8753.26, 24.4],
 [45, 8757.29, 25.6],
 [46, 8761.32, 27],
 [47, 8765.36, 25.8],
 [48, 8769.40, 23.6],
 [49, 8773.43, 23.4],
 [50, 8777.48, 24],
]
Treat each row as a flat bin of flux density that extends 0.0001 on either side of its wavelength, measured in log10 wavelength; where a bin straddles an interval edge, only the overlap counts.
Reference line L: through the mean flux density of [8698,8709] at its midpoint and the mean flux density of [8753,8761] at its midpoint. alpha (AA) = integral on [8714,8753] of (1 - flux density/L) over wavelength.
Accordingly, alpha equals 1.5 AA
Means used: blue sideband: 23.4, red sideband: 25.6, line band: 23.7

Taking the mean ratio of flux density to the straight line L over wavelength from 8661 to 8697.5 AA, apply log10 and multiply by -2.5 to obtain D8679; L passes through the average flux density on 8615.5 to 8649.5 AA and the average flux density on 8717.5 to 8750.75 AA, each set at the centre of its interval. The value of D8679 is 0.064 mag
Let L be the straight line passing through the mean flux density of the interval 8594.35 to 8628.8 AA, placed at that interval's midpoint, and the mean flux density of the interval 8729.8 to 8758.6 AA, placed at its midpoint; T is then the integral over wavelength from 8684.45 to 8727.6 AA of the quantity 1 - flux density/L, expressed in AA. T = 1.2 AA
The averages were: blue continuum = 24.1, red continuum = 24.1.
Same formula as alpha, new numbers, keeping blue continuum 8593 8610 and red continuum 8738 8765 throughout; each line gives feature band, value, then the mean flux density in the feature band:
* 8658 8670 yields 0.9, 22.5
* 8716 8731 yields 0.8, 23.4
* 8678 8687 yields 0.6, 22.9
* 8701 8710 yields 0.4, 23.4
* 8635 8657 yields 0.1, 24.1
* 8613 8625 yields -0.1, 24.4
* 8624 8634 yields -0.1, 24.5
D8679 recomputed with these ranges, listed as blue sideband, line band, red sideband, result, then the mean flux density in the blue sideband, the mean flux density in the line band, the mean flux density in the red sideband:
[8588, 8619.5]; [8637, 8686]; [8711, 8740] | 0.04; 24.2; 23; 23.5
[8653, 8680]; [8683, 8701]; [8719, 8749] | -0.04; 22.4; 23.6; 23.6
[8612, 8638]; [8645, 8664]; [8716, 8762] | 0.06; 24.6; 23.2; 24.1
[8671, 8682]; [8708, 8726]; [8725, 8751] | -0.01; 22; 23.4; 23.7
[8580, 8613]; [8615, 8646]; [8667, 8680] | -0.07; 24.1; 24.7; 21.8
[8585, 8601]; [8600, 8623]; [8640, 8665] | -0.01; 24.3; 24.2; 23.5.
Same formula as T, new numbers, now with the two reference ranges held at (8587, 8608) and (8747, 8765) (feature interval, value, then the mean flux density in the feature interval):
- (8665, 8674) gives 1.07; 21.7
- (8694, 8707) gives 0.74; 23.5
